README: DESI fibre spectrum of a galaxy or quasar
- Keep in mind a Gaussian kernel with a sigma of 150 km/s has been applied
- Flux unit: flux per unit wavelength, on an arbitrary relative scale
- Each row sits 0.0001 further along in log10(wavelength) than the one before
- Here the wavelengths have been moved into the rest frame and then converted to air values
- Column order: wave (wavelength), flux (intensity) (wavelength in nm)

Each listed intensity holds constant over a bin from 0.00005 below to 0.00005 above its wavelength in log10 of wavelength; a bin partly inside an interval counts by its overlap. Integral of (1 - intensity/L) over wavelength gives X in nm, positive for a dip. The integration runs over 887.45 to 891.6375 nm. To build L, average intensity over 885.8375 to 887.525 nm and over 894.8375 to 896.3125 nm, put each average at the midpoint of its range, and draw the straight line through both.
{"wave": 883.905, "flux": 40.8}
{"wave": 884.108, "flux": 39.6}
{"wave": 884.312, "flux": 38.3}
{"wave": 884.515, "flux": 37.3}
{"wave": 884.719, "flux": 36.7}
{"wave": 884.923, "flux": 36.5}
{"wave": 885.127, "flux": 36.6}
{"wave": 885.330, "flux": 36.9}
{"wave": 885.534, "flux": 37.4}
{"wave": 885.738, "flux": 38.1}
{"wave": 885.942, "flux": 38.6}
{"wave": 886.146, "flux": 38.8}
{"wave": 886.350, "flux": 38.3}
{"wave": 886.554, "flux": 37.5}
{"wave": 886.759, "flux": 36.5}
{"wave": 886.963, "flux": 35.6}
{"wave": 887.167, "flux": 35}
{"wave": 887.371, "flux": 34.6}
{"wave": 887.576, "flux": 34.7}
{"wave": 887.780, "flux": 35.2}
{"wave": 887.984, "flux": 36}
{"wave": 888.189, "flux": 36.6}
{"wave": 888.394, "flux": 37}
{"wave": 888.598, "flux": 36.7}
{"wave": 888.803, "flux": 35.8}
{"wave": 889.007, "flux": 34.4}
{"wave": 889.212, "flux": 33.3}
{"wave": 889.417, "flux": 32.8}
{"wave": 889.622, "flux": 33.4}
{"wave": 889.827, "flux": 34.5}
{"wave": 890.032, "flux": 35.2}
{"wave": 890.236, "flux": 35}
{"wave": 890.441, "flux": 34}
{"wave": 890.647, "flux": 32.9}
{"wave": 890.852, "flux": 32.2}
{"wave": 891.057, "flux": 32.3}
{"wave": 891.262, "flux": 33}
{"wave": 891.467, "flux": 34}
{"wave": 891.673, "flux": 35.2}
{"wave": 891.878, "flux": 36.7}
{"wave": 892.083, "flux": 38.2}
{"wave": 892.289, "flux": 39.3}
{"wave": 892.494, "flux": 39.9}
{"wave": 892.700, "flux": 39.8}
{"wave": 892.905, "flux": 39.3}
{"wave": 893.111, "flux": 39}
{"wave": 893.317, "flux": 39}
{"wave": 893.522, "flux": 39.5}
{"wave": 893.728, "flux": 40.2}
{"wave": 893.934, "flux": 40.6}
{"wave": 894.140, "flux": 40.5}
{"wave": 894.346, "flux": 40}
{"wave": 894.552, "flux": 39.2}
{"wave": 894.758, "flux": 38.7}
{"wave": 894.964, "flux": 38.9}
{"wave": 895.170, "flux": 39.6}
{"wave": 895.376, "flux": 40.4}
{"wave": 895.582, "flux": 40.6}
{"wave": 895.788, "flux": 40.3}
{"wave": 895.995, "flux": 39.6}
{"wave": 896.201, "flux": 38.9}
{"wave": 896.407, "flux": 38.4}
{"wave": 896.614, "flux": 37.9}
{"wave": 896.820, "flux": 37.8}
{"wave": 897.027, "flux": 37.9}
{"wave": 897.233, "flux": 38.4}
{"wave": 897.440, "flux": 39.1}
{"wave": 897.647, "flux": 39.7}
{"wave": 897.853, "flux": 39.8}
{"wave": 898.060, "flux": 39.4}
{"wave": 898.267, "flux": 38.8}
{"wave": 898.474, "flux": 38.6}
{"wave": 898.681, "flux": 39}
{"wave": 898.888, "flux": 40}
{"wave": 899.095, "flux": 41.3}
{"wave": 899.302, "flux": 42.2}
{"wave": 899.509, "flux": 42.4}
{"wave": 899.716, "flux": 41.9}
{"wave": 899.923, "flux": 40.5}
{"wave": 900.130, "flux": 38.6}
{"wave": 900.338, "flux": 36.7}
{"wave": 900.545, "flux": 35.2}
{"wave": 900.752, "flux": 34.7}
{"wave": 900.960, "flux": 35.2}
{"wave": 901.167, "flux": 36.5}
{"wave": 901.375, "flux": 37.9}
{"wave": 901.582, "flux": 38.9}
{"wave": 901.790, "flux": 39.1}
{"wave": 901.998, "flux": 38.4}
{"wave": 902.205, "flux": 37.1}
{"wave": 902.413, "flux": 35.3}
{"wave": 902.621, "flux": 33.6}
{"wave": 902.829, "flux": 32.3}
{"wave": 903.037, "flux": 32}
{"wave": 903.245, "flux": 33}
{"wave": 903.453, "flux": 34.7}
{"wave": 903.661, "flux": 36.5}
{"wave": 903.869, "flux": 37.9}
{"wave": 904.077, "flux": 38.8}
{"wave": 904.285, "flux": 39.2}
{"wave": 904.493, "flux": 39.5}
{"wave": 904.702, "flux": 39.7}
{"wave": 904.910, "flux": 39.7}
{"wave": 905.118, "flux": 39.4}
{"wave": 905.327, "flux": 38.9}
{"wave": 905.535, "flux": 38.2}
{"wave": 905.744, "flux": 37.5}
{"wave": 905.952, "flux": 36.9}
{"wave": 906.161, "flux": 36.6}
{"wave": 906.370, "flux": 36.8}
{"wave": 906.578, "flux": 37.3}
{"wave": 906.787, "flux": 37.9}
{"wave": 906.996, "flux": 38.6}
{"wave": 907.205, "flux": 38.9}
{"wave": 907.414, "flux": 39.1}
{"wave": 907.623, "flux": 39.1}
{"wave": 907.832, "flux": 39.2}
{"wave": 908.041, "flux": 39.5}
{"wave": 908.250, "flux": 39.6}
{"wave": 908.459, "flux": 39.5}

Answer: 0.36 nm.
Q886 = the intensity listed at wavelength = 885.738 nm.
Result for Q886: 38.1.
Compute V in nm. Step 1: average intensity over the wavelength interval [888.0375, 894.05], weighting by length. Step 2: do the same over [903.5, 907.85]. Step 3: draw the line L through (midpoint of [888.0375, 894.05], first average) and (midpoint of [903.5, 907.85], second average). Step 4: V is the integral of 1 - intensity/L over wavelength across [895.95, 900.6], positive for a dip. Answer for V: -0.25 nm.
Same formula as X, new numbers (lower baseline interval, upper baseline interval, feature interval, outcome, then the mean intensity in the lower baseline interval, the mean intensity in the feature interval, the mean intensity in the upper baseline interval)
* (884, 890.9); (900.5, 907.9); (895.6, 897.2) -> -0.093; 36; 38.8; 37.2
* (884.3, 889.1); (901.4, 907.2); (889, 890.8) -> 0.139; 36.6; 33.9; 37.2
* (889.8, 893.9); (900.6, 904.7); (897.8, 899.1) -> -0.105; 36.6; 39.4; 36.4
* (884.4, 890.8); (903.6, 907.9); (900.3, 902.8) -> 0.091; 35.8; 36.4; 38.4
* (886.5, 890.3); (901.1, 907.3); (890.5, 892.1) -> 0.067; 35.2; 34.1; 37.2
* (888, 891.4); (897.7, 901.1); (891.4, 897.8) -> -0.395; 34.4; 39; 39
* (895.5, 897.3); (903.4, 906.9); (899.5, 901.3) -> 0.035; 38.9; 37.7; 38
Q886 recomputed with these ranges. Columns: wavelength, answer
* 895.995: 39.6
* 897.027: 37.9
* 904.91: 39.7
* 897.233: 38.4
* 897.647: 39.7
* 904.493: 39.5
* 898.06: 39.4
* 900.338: 36.7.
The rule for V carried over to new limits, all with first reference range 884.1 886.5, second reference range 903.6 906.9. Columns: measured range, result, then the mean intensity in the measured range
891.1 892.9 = 0.04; 37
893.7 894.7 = -0.06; 40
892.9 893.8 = -0.04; 39.4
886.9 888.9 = 0.11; 35.7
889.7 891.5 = 0.20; 33.7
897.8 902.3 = -0.08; 38.7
